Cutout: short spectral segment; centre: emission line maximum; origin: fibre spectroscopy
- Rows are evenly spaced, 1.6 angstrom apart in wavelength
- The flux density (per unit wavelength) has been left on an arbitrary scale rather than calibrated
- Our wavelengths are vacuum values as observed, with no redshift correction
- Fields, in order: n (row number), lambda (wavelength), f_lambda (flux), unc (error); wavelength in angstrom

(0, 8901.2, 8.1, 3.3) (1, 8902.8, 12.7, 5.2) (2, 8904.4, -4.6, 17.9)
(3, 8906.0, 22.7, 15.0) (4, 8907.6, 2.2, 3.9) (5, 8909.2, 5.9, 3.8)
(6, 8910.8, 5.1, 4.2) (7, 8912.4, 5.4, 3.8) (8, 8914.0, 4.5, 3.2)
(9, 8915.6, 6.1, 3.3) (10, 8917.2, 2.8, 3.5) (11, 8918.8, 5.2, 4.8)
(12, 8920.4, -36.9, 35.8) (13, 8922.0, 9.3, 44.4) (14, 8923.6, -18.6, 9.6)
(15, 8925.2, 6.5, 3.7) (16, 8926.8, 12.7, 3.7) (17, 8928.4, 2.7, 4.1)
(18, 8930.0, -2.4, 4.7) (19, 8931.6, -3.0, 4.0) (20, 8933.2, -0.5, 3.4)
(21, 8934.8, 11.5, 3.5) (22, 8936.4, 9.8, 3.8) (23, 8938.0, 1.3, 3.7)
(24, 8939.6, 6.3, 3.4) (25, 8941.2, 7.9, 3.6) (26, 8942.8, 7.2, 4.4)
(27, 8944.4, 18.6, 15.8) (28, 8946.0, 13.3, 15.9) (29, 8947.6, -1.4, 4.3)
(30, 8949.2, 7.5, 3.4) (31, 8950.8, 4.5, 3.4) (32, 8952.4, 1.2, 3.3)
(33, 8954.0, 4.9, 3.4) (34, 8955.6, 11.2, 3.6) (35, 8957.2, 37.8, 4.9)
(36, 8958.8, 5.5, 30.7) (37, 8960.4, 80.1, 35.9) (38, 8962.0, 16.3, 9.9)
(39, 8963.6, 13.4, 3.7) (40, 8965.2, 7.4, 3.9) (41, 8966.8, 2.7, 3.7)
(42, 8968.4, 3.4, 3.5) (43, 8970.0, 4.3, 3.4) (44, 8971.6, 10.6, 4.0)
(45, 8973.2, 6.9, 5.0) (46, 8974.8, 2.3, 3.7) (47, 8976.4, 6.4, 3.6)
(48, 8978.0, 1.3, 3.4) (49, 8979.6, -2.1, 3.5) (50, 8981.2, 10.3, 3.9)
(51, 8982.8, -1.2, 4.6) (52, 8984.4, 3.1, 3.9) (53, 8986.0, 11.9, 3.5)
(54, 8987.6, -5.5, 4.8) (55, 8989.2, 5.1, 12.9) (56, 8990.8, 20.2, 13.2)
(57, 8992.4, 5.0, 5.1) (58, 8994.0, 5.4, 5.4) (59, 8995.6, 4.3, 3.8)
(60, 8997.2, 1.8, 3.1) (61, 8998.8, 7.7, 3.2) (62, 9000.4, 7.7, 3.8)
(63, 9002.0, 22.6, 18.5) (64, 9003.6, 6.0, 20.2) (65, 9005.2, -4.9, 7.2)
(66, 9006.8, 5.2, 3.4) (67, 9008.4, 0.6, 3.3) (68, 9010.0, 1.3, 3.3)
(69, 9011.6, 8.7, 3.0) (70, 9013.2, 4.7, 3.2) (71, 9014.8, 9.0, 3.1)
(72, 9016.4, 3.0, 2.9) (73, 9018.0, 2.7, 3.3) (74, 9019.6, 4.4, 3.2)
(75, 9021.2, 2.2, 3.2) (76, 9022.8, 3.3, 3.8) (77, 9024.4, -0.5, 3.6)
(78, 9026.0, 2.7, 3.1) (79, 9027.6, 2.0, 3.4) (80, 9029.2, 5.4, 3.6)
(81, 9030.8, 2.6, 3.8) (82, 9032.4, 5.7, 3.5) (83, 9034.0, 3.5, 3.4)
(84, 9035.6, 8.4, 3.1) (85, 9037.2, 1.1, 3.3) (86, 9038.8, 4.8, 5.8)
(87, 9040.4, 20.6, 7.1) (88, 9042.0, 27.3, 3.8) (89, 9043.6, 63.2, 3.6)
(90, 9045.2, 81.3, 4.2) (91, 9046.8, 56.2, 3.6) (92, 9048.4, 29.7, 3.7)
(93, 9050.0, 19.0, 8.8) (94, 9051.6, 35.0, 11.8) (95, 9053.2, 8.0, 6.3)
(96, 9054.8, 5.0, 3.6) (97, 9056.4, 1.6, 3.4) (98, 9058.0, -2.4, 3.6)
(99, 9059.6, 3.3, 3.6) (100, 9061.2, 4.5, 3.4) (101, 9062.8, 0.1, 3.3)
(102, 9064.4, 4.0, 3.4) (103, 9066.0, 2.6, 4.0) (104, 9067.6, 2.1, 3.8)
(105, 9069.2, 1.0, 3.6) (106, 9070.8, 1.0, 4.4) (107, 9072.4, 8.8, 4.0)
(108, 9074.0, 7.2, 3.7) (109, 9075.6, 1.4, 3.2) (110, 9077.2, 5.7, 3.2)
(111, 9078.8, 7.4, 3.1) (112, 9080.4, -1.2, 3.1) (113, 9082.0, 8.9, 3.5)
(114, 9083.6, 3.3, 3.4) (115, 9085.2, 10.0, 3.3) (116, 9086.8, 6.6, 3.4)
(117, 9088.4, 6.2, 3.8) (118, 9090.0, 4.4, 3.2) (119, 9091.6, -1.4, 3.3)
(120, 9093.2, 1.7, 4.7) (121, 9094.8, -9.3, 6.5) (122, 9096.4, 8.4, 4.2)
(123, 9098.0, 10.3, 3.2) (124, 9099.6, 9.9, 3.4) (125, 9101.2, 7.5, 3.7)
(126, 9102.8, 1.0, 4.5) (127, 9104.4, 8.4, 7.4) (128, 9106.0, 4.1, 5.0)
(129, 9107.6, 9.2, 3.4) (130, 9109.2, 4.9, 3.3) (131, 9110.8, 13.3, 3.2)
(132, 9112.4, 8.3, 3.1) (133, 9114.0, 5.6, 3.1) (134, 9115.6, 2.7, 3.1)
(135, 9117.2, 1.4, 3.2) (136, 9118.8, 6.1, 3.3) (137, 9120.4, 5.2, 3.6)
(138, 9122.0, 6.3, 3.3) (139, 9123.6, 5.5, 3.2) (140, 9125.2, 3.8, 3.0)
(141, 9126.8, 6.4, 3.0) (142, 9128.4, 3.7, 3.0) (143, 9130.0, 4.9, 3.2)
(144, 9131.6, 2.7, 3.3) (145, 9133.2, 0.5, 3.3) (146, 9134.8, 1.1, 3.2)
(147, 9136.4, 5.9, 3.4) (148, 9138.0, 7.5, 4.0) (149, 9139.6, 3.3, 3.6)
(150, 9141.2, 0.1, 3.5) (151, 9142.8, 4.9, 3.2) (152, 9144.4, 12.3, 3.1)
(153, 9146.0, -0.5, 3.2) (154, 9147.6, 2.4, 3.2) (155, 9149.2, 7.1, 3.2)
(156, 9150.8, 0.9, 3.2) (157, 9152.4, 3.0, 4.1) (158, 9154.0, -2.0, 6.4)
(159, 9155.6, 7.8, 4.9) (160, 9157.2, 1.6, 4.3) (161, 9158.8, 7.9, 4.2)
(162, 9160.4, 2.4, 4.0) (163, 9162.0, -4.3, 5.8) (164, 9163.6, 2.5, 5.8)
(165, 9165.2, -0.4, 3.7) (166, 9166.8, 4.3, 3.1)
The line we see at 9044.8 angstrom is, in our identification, [O III] 5007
